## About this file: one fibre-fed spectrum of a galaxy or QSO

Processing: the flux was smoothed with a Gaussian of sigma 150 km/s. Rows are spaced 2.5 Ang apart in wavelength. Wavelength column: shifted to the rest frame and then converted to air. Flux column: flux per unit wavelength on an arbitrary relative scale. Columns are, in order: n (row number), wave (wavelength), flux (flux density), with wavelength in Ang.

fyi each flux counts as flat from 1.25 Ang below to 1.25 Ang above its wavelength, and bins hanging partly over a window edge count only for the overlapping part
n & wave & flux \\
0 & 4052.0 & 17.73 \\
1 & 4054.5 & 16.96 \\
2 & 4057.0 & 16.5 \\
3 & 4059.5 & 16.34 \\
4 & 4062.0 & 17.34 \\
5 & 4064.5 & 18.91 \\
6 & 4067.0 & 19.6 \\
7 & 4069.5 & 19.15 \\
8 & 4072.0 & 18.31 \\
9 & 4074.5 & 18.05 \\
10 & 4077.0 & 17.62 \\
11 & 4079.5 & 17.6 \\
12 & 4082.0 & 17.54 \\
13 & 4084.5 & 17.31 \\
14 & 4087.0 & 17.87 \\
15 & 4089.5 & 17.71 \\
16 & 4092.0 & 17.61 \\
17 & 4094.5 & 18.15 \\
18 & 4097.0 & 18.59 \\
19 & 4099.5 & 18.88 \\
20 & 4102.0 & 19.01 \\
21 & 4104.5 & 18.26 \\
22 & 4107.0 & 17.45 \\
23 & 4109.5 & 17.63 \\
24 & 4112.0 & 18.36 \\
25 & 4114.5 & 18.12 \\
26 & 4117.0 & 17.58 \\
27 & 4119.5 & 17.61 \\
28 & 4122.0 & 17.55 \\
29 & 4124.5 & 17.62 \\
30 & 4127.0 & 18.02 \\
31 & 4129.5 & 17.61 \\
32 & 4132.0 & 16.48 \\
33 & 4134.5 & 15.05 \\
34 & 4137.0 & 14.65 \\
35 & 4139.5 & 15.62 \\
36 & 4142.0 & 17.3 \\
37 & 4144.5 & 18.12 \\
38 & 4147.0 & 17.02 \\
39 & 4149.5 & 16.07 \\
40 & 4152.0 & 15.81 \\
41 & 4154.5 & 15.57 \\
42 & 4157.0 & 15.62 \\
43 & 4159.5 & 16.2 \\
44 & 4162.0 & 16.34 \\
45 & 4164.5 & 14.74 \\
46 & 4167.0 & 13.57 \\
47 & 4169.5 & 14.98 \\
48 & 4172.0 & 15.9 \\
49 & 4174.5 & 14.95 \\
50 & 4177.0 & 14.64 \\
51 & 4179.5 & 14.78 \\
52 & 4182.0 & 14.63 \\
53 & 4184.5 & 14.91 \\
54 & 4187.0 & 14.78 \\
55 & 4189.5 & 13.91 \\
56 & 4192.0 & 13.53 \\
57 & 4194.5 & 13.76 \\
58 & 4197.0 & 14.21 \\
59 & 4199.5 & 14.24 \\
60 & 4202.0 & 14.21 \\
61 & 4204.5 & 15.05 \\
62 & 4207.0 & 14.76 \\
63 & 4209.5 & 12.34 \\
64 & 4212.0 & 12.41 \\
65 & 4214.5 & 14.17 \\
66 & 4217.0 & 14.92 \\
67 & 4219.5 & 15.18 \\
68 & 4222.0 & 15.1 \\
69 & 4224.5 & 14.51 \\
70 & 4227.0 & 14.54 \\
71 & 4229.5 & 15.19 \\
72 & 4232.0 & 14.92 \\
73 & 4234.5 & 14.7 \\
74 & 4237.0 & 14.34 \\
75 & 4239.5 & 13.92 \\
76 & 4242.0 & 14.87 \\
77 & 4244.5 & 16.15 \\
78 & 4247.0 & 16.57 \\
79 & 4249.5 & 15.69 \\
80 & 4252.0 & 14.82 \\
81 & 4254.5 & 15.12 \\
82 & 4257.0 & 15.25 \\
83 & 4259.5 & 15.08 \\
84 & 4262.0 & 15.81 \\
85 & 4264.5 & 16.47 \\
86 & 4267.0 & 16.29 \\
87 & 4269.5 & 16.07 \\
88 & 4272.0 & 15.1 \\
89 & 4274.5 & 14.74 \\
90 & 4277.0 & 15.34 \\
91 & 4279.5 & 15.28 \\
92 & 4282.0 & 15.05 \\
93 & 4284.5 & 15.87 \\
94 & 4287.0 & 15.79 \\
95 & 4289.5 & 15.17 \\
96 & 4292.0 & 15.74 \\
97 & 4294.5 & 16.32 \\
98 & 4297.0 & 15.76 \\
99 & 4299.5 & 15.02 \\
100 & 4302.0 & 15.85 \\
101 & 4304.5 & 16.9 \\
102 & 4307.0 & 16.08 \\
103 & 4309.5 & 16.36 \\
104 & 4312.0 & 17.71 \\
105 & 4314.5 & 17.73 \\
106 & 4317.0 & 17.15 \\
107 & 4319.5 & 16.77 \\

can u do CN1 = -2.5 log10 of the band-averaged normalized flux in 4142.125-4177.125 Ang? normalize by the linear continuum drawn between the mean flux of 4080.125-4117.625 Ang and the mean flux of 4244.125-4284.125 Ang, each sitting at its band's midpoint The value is 0.09 mag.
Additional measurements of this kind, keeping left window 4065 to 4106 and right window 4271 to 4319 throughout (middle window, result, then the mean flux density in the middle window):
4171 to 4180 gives 0.15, 15.1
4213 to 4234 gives 0.13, 14.8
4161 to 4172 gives 0.16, 15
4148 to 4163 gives 0.10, 15.9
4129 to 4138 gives 0.12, 15.8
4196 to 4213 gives 0.21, 13.9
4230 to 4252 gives 0.10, 15.1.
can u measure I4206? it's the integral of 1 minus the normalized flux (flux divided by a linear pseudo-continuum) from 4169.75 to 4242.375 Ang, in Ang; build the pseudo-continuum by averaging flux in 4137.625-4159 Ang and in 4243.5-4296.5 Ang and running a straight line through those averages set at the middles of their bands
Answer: 6.9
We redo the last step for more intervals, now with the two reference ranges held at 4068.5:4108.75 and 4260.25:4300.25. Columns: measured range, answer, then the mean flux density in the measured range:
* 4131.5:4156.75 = 1.8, 16.1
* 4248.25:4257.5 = 0.4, 15.2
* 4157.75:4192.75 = 4.3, 14.9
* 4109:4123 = -0.1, 17.8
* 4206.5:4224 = 2.5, 14.1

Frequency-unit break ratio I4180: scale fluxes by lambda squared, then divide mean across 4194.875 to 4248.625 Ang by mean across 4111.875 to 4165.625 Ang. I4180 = 0.9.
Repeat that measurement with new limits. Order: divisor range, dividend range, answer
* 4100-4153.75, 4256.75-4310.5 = 0.98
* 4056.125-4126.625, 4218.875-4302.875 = 0.93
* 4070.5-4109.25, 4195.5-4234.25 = 0.85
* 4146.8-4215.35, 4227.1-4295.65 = 1.09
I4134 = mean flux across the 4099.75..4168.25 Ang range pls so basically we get 16.8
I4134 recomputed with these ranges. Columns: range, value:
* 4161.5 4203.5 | 14.6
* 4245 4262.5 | 15.5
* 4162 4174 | 15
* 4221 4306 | 15.4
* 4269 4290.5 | 15.4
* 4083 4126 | 18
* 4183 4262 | 14.6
